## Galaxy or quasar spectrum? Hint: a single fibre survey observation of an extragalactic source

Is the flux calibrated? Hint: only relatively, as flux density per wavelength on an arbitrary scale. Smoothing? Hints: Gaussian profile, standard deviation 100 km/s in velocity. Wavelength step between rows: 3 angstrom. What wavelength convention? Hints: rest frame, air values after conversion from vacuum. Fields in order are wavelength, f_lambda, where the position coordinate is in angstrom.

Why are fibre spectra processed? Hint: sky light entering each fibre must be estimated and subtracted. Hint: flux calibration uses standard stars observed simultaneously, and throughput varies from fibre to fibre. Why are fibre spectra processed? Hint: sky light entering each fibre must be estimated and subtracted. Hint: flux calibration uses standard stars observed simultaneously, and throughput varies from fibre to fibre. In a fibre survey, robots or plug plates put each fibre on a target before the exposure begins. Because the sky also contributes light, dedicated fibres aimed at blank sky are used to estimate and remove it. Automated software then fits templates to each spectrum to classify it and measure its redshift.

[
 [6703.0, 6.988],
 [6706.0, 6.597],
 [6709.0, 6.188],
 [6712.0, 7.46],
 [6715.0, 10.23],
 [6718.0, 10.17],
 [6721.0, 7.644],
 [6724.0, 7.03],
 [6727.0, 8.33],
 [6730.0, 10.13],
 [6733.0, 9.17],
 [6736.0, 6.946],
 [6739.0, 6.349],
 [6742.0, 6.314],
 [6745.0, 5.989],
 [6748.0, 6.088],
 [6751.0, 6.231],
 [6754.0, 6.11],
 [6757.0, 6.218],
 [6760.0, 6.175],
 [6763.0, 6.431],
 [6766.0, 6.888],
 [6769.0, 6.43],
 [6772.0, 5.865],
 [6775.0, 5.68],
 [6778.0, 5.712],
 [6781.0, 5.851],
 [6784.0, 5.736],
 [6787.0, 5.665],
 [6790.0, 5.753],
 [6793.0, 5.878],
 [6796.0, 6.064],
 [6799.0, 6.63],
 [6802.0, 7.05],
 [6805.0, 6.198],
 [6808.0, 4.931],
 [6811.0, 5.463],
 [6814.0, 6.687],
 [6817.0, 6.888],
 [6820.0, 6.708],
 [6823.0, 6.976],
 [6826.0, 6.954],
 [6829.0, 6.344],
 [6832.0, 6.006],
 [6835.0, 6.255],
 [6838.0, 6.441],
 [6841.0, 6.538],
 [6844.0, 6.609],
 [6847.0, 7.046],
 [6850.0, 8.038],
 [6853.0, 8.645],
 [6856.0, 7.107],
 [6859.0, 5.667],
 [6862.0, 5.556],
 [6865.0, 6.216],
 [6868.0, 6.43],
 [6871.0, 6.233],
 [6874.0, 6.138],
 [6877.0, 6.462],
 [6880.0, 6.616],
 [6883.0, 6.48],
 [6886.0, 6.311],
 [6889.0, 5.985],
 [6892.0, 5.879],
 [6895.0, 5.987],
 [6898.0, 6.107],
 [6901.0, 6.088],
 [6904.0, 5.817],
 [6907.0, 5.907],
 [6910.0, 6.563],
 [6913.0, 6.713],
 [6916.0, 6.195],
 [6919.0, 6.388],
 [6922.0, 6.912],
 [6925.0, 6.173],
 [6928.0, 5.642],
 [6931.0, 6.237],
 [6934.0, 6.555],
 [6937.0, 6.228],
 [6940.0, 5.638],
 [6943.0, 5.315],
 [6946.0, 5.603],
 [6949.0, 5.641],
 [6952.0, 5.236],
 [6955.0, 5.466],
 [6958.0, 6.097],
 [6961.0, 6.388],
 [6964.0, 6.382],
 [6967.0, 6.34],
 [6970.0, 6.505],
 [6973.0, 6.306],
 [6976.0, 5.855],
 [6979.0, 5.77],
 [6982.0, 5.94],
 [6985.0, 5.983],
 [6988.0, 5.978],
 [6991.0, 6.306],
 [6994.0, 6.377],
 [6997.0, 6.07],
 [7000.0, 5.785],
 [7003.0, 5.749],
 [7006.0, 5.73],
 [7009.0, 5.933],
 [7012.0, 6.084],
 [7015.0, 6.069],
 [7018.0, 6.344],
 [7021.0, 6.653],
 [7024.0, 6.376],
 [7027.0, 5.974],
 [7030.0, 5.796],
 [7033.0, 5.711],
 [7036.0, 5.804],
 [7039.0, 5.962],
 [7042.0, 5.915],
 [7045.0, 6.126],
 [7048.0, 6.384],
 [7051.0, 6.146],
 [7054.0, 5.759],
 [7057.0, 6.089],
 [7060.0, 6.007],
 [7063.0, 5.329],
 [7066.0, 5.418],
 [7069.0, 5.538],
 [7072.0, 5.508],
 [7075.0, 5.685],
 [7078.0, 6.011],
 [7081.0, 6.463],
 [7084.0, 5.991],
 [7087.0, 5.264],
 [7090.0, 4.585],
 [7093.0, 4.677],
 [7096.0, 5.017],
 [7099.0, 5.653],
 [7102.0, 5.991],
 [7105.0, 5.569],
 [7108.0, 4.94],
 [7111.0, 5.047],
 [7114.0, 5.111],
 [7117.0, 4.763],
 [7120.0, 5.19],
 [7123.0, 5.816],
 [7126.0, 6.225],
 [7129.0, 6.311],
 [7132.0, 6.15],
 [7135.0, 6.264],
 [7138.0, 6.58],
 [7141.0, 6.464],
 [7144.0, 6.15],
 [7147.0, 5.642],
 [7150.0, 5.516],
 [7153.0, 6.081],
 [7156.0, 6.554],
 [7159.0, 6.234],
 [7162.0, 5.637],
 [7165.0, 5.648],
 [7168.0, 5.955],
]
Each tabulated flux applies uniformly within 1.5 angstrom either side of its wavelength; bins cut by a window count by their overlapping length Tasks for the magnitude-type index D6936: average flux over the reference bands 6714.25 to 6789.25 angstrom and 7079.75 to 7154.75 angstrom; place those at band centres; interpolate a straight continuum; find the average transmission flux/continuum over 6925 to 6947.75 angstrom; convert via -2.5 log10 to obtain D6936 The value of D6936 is 0.065 mag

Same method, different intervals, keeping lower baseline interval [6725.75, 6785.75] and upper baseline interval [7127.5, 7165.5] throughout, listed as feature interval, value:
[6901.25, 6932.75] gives 0.03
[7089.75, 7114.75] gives 0.18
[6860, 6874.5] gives 0.07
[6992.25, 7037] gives 0.04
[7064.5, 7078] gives 0.11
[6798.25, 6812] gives 0.09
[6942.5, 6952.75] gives 0.16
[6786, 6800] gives 0.10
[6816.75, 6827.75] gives -0.05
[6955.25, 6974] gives 0.01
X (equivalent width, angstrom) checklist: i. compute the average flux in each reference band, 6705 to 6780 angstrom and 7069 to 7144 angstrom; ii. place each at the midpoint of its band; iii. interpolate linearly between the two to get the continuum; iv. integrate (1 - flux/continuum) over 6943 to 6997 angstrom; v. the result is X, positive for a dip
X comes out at 1.55 angstrom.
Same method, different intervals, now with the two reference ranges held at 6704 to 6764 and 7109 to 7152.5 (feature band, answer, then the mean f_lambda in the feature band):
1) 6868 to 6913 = 3.32 angstrom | 6.21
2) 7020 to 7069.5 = 1.48 angstrom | 5.94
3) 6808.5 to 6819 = 1.15 angstrom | 6.23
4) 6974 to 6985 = 0.82 angstrom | 5.89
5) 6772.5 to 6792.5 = 3.84 angstrom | 5.75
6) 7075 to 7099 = 2.04 angstrom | 5.46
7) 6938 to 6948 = 1.45 angstrom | 5.56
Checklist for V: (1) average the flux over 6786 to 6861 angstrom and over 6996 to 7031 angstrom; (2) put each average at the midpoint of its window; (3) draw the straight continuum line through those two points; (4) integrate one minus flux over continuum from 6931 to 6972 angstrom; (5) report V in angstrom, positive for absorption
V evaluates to 1.5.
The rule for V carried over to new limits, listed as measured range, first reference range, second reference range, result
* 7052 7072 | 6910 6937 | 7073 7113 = -0.3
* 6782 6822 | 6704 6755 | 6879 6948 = 4.7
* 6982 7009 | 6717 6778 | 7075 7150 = 0.4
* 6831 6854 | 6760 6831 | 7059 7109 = -3.2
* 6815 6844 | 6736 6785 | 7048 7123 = -2.6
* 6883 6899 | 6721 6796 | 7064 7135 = 0.2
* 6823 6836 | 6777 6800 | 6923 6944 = -1.2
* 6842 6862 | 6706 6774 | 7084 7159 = -0.9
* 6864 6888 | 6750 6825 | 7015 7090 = -1.1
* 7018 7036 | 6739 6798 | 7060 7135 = -1.4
